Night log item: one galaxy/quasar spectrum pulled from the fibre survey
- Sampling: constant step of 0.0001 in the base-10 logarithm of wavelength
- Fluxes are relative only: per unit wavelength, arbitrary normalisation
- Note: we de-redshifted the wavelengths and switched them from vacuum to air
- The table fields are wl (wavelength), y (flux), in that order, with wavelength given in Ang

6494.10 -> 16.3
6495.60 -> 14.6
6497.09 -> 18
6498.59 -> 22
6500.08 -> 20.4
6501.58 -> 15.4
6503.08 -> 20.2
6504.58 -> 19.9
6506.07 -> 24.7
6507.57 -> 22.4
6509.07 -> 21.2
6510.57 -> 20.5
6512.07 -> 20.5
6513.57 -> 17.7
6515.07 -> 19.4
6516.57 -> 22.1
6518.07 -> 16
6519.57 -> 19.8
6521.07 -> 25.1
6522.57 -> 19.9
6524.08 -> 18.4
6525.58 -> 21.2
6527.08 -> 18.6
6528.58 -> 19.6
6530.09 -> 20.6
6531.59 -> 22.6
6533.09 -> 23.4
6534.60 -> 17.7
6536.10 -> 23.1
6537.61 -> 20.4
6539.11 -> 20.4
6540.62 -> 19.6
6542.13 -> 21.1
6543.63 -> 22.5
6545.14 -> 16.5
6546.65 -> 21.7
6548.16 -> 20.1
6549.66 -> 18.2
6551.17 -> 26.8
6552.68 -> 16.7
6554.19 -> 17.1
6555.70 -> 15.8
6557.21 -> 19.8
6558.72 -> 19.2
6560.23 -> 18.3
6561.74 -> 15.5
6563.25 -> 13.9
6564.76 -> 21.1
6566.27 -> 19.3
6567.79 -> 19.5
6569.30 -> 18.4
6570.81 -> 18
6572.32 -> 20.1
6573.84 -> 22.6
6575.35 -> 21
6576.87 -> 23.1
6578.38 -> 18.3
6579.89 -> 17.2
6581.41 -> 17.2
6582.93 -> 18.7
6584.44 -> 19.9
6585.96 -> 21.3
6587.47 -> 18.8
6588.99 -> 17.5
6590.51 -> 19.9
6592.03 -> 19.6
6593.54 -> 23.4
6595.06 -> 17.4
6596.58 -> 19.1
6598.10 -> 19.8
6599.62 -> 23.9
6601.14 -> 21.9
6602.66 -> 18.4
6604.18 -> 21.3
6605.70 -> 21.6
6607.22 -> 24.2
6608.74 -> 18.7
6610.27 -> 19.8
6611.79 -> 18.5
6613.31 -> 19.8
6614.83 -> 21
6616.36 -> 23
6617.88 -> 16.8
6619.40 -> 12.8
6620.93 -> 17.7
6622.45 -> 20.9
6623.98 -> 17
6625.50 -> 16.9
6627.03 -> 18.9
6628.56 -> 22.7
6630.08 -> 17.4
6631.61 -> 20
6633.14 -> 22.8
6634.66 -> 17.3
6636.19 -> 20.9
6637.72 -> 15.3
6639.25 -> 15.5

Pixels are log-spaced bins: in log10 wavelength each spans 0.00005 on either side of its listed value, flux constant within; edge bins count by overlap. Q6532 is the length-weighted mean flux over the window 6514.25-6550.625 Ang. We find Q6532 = 20.4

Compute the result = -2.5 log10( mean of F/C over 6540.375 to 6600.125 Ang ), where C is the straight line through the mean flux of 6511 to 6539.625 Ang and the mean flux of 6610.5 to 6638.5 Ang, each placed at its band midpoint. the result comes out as 0.01 mag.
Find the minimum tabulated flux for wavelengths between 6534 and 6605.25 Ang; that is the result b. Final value 13.9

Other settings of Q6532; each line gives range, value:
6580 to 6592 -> 19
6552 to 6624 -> 19.3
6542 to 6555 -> 20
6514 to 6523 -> 20.3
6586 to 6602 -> 20.2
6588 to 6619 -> 20.2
